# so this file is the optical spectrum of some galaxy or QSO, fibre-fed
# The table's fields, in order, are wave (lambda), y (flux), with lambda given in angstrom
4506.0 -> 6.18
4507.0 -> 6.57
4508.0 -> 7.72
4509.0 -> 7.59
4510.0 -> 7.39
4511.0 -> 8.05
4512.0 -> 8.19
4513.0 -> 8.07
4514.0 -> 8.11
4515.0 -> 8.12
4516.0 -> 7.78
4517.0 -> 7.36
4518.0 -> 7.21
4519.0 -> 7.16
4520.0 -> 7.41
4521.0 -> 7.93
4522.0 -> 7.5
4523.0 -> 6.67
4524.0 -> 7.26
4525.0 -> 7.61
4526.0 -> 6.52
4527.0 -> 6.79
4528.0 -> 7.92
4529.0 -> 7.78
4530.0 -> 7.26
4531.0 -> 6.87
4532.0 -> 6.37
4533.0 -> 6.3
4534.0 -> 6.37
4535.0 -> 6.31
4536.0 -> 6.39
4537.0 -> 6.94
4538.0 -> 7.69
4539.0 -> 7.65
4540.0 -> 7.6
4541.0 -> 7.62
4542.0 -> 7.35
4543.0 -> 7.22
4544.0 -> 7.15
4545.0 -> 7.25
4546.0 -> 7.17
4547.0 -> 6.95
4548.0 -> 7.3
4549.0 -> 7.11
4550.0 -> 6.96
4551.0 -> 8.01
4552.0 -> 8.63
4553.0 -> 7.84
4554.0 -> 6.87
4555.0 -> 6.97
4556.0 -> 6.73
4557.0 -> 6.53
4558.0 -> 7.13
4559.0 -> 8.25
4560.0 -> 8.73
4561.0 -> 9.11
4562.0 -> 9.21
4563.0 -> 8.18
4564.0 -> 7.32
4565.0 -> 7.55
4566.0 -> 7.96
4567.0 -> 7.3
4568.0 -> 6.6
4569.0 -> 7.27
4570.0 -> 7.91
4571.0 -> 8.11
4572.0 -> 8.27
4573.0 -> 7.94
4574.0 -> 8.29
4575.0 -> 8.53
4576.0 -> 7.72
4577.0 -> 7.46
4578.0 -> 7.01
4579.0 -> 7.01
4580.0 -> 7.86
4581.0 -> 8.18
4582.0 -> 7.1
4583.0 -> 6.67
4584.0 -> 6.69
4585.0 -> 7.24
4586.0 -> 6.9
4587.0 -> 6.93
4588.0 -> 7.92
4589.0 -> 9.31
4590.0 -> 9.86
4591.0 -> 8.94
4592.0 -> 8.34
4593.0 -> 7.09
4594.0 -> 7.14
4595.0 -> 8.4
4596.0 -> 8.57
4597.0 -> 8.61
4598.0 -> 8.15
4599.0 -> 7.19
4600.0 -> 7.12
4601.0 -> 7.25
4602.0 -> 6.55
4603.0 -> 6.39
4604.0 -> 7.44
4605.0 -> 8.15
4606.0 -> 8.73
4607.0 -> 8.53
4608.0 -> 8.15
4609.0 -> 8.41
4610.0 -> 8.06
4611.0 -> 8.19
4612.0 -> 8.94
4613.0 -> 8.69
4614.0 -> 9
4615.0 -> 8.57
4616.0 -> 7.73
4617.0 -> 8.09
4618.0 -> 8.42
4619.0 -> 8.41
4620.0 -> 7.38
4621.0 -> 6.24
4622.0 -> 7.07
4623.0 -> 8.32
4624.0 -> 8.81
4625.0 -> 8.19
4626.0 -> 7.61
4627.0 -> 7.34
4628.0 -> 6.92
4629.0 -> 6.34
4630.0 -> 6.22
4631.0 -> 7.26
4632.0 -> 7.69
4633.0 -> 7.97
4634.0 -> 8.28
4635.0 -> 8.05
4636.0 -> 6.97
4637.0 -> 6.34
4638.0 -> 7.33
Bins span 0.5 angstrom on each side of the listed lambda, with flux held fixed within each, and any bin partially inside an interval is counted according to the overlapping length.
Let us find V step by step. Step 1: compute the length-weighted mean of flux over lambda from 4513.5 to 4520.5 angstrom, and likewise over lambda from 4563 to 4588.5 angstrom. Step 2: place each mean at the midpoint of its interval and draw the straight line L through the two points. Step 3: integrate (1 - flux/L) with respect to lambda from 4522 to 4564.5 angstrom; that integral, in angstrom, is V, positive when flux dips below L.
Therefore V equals 1.3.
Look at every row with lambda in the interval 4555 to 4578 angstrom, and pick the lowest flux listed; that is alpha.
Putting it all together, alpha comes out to 6.53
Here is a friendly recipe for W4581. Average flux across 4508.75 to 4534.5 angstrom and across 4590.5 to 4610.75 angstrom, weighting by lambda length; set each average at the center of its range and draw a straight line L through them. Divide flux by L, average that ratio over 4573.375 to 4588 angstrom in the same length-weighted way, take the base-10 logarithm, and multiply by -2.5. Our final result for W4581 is 0.05 mag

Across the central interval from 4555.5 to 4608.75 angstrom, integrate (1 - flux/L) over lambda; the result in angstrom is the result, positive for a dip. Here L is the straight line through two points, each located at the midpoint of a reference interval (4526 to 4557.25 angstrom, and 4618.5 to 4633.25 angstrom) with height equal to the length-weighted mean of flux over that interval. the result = -3.5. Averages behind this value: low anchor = 7.15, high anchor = 7.44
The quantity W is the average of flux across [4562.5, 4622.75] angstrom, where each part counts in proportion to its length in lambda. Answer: 7.82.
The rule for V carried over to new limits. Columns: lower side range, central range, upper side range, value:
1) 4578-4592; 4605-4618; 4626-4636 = -1.6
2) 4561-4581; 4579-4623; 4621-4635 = -1.3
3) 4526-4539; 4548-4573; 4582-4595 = -1.2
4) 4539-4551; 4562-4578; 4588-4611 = -0.3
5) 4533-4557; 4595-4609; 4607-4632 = -0.2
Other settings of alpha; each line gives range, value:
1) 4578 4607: 6.39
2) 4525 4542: 6.3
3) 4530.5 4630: 6.22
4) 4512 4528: 6.52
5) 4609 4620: 7.38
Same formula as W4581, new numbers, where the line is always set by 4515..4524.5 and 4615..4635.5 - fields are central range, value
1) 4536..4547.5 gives 0.02 mag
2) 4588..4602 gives -0.07 mag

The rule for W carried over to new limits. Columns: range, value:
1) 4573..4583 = 7.65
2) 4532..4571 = 7.4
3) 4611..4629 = 7.94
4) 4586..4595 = 8.13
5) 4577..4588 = 7.21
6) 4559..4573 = 7.97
